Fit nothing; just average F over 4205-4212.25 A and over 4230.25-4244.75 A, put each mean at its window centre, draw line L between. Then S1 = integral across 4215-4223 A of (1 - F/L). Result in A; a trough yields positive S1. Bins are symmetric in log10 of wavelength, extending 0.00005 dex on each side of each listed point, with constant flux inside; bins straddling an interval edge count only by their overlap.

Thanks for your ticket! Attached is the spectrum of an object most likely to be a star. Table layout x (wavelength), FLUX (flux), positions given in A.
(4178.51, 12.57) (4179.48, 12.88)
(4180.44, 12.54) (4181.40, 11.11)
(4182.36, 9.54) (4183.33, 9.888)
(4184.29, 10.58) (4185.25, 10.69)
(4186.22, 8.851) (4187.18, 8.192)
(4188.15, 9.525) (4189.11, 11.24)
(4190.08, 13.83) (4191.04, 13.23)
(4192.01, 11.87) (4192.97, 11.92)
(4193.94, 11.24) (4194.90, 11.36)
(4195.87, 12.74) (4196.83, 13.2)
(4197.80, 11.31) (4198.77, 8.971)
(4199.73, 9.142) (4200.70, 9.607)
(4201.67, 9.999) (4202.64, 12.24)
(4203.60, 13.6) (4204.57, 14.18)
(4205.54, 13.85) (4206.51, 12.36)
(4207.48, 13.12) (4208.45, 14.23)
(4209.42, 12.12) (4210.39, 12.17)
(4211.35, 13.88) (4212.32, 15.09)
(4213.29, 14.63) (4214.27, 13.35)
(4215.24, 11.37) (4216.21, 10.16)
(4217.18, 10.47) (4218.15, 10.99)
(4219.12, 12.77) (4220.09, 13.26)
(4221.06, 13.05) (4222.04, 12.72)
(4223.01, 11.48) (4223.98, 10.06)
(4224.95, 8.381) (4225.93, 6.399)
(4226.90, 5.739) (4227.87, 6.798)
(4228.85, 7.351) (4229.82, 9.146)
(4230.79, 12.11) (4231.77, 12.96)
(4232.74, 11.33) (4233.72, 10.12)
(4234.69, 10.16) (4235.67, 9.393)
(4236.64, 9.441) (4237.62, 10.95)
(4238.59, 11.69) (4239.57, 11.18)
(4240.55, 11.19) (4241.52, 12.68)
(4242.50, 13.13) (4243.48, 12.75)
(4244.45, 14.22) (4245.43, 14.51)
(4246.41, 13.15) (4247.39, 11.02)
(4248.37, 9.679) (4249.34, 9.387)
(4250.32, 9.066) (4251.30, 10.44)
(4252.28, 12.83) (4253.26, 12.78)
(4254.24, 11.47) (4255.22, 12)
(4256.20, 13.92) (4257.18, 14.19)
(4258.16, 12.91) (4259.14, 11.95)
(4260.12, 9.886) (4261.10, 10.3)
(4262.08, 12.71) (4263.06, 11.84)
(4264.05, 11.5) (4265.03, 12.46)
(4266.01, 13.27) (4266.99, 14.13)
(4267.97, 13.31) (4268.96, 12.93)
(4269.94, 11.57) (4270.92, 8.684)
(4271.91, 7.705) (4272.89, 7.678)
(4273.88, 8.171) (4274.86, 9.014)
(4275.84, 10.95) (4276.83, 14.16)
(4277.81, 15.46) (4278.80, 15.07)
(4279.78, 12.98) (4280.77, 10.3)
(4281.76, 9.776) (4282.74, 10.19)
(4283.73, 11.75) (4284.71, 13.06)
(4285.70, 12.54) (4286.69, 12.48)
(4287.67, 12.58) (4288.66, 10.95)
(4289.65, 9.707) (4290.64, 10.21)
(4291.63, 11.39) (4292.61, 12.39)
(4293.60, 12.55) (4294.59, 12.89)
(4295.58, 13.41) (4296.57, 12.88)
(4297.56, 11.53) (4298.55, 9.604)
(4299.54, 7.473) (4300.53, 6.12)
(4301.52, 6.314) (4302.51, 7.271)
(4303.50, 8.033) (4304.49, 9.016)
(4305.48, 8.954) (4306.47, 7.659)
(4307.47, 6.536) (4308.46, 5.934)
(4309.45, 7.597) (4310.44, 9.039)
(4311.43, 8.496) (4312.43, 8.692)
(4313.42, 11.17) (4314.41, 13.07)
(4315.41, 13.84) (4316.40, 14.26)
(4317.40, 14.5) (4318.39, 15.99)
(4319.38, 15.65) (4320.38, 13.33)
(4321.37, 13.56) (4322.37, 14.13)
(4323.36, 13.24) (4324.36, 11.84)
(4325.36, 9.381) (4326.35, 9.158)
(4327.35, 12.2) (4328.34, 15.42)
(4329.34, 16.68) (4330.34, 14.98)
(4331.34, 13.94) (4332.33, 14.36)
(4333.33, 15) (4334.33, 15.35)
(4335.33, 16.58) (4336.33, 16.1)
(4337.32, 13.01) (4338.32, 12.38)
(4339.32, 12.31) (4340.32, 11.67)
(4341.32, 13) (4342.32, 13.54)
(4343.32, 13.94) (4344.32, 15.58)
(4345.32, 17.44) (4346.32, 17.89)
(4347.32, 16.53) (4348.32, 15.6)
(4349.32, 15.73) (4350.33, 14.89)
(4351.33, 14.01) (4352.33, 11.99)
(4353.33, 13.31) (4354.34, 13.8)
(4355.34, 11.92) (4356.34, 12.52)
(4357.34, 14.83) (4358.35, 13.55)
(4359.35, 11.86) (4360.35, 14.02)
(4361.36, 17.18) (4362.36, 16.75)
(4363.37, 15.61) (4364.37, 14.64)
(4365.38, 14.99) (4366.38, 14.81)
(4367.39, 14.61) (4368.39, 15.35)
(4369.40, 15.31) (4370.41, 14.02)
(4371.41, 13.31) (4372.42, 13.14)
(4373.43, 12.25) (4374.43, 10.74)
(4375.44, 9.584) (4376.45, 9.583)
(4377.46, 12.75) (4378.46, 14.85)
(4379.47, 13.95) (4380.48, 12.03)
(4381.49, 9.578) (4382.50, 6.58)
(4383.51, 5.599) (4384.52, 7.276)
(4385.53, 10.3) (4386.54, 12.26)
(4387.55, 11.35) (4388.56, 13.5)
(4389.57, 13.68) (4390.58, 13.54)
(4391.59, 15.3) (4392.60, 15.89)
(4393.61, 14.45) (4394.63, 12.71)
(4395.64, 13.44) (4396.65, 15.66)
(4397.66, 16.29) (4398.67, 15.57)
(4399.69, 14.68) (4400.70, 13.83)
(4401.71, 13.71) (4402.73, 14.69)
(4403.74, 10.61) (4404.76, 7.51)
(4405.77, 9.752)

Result 0.5 A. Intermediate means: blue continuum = 13.2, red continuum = 11.5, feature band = 11.8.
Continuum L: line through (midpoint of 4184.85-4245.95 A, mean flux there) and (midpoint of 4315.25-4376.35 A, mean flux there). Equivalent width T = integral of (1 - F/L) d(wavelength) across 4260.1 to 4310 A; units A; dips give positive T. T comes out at 8.2 A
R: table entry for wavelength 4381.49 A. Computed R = 9.578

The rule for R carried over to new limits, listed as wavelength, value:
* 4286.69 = 12.48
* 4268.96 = 12.93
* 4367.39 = 14.61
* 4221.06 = 13.05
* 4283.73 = 11.75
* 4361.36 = 17.18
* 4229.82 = 9.146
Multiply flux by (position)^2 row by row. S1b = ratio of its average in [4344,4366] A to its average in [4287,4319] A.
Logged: 1.5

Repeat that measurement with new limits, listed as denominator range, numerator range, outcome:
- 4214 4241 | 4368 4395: 1.25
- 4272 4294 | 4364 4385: 1.10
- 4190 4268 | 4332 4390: 1.22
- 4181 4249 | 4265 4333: 1.04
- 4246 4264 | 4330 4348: 1.31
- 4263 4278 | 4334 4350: 1.35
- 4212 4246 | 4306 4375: 1.27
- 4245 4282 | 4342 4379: 1.27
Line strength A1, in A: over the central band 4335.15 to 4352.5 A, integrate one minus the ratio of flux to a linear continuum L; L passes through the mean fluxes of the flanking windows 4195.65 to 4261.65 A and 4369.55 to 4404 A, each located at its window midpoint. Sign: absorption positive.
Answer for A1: -3.21 A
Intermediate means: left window 11.5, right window 12.6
